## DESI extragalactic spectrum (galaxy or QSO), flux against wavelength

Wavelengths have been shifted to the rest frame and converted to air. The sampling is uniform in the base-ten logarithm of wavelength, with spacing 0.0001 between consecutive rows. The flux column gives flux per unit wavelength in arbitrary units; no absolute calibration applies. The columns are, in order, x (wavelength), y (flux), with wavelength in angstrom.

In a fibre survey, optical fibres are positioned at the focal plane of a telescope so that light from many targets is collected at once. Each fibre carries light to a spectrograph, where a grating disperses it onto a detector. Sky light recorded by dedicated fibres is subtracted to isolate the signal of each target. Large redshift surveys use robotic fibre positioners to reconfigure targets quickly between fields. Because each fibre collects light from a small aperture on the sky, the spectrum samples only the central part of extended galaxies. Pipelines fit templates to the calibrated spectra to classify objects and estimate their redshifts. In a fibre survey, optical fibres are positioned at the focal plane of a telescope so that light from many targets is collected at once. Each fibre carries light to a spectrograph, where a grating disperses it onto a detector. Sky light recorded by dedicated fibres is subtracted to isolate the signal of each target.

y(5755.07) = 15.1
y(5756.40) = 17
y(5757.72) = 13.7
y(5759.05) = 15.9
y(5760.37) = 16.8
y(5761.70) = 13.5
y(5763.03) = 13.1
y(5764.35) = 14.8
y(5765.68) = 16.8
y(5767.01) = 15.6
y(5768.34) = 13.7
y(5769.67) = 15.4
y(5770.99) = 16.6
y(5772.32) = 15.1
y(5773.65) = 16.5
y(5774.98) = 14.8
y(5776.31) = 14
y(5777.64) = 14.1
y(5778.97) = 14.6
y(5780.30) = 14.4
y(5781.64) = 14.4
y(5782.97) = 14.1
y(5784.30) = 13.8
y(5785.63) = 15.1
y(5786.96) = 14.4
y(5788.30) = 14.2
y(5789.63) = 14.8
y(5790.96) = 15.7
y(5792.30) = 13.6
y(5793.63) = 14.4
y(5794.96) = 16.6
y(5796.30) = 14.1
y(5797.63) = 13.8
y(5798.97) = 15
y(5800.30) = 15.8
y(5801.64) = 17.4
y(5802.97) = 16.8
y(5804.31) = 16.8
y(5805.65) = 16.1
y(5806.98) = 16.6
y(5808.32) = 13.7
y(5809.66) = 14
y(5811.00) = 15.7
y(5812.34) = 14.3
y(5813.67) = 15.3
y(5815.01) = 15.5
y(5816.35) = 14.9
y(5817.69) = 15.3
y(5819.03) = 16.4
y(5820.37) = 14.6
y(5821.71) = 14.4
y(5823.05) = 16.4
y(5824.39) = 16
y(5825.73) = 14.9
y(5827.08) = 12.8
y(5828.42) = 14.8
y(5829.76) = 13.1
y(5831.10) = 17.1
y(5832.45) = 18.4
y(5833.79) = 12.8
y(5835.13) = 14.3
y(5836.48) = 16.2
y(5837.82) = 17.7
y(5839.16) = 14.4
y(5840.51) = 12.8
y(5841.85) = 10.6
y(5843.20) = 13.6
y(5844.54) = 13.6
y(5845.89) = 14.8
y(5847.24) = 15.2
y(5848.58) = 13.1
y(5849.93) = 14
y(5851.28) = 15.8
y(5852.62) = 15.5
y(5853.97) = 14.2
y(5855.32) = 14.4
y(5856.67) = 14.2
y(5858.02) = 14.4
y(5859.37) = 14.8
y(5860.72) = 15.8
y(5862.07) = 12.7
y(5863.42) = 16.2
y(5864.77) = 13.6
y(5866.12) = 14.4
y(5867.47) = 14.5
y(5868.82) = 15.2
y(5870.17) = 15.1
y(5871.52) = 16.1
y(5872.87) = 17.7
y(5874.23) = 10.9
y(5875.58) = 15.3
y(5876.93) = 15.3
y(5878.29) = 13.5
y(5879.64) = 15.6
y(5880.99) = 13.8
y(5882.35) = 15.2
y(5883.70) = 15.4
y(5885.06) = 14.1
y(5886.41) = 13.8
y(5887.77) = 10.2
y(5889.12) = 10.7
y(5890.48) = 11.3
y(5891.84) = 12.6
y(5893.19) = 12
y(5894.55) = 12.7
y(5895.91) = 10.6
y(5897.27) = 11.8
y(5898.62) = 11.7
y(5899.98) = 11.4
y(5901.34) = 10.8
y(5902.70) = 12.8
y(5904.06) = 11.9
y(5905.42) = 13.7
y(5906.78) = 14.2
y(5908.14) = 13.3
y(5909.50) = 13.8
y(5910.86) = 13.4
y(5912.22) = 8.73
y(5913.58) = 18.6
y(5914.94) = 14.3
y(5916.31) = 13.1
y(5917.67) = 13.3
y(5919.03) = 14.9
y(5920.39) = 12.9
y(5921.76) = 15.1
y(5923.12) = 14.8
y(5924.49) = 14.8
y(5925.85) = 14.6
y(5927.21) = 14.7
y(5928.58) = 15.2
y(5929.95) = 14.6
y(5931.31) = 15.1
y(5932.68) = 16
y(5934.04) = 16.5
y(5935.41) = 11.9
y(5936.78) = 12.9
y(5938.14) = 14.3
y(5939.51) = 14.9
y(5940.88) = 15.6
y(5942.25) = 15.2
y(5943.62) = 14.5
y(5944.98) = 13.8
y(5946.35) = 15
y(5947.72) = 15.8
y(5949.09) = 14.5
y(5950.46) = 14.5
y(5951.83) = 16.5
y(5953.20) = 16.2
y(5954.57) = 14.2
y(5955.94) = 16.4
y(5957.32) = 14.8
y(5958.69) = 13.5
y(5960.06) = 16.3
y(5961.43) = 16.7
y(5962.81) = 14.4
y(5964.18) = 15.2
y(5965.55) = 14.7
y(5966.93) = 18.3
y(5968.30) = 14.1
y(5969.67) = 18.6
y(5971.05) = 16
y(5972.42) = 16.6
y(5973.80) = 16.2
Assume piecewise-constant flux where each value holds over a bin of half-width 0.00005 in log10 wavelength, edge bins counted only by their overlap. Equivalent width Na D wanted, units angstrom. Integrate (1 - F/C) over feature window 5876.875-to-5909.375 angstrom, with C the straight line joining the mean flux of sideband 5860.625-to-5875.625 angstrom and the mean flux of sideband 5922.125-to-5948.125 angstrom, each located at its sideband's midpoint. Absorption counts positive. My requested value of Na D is 4.2 angstrom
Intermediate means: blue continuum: 14.7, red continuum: 14.7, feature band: 12.8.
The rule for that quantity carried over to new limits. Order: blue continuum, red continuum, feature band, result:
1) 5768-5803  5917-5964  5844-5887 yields 0.7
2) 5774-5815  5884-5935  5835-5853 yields -0.1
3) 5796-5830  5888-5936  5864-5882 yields -0.8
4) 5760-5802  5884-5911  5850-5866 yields -1.7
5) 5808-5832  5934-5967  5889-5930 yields 4.9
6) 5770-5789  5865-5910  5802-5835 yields -2.4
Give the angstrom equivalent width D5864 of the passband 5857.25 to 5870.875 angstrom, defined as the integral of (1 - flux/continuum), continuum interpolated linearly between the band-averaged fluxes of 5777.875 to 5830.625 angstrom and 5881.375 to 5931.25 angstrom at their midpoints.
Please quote -0.7 angstrom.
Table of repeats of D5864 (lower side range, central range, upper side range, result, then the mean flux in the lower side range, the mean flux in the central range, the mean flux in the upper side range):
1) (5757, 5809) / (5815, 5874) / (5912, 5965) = 0.6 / 15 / 14.8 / 14.8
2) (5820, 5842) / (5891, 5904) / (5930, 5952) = 2.6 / 14.9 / 11.8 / 14.8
